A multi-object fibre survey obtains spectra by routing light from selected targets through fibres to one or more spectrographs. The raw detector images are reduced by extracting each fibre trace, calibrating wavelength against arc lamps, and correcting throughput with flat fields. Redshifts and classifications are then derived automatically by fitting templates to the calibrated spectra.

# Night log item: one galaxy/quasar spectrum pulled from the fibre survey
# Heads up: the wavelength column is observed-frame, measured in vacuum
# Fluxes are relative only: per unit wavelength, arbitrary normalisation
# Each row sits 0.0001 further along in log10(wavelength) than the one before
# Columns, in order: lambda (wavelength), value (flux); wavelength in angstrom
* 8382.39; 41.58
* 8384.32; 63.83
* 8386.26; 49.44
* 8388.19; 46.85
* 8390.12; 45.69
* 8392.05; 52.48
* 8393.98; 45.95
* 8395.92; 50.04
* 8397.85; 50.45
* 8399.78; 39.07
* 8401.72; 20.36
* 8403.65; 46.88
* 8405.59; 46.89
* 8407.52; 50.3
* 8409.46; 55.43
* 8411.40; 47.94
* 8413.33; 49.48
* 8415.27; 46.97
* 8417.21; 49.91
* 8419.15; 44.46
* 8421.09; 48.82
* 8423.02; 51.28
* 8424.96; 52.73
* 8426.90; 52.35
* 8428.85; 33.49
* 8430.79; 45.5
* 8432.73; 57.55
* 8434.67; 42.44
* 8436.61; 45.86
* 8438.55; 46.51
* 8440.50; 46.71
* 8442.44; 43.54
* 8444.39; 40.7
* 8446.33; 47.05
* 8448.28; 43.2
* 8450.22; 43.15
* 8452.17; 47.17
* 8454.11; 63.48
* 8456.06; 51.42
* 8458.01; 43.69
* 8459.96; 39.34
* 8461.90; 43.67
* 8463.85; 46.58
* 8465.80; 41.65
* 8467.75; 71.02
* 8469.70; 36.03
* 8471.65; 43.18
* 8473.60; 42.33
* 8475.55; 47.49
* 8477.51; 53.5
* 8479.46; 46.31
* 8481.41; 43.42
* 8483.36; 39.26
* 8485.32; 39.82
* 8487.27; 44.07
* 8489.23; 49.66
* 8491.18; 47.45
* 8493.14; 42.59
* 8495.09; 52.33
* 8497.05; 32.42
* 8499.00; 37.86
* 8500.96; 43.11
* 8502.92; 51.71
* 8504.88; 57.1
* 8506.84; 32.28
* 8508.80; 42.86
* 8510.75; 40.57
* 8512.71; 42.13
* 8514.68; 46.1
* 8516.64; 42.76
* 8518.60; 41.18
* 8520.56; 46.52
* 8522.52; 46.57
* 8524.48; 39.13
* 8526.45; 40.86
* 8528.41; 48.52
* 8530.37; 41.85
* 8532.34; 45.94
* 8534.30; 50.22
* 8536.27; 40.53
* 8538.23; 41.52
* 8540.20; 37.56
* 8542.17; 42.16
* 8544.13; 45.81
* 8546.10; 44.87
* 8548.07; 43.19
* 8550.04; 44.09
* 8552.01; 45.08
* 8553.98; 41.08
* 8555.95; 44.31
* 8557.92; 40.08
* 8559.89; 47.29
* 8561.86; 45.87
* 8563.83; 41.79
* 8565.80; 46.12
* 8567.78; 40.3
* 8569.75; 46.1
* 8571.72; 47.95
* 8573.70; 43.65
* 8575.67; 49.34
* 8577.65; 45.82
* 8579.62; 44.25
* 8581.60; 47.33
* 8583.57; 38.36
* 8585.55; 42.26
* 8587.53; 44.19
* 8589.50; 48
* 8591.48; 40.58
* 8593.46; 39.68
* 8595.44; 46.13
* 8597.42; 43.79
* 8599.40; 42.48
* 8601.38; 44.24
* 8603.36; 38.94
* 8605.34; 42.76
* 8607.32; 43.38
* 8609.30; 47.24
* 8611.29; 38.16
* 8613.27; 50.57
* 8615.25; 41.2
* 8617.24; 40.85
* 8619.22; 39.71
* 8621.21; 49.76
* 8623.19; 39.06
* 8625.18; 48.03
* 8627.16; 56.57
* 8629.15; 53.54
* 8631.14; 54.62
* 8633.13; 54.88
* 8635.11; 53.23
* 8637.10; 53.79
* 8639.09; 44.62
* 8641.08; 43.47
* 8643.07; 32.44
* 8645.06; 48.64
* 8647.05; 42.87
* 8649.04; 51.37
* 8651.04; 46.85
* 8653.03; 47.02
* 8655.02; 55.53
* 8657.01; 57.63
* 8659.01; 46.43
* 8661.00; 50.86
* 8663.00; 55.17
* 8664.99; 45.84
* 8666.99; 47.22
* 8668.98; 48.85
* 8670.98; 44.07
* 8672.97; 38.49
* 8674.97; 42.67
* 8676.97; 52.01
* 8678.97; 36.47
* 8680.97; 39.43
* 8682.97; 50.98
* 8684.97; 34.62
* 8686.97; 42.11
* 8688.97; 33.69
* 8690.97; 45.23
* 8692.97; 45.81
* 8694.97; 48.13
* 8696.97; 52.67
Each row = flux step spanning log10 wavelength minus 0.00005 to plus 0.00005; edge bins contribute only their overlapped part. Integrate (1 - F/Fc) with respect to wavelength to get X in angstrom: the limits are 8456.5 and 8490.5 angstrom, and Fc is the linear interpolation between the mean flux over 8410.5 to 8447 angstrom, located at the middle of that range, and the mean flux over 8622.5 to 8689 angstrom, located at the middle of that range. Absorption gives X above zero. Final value 1.1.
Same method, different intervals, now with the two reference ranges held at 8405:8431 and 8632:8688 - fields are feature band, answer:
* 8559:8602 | 2.65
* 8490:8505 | 0.89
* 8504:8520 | 1.54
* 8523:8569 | 3.91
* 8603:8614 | 0.81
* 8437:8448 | 0.76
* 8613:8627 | 0.72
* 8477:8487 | 0.82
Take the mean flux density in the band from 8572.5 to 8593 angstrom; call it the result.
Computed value 44.3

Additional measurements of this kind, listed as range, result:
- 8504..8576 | 43.8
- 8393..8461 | 46.6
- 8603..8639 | 47.1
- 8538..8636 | 44.8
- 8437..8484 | 46.3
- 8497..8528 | 43.1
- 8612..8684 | 47.3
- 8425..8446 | 45.8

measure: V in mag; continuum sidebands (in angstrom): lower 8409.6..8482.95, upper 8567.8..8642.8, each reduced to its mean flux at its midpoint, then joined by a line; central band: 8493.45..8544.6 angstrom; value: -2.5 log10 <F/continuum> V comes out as 0.07 mag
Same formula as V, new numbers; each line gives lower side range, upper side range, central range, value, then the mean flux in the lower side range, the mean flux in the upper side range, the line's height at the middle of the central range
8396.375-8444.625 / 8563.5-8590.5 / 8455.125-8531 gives 0.02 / 46.4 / 44.7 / 45.6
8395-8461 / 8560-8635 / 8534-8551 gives 0.06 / 46.6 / 45.2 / 45.7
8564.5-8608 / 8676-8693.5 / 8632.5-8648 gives -0.09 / 43.9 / 42.1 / 42.9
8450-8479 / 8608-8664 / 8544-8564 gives 0.09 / 47.7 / 48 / 47.8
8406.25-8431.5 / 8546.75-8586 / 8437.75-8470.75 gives 0.01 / 48.4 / 44.2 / 47.4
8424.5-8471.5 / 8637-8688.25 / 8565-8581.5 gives 0.02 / 46.7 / 45.9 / 46.3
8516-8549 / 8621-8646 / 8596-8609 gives 0.10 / 43.5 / 48.6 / 47.1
